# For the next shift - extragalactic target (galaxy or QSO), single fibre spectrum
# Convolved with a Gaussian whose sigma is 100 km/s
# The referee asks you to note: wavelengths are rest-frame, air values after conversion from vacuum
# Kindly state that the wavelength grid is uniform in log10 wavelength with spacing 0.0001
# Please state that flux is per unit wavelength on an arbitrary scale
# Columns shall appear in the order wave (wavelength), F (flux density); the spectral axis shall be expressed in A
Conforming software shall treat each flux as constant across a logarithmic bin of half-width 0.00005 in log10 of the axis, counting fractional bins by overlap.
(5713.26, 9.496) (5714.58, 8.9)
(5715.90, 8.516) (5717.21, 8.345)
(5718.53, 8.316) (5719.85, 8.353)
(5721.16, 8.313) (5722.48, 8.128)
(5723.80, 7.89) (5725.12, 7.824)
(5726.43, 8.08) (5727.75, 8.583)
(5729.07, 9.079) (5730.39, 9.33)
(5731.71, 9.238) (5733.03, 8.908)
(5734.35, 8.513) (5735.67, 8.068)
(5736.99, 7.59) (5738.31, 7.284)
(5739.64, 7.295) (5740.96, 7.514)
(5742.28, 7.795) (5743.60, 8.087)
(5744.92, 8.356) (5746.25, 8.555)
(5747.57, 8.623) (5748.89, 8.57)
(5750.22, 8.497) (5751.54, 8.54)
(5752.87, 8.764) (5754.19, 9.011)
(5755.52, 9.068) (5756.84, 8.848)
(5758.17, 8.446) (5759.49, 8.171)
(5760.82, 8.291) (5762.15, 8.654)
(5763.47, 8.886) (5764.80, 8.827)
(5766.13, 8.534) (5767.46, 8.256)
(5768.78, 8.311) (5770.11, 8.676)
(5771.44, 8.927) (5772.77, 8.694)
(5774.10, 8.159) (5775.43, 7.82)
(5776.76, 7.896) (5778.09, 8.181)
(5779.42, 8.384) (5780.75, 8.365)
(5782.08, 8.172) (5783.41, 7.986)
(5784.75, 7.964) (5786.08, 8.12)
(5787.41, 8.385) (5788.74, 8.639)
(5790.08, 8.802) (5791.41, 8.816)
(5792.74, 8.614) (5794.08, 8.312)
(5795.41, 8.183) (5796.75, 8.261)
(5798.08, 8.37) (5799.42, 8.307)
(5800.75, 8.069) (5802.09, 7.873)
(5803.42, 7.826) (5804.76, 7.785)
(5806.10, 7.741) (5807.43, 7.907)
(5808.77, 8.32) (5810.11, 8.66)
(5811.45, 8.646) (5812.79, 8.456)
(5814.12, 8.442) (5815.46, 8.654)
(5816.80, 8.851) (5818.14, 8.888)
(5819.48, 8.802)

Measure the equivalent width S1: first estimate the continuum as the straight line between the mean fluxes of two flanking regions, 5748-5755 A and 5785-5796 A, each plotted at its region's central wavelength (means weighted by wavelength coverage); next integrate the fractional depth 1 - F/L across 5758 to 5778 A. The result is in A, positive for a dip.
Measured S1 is 0.4 A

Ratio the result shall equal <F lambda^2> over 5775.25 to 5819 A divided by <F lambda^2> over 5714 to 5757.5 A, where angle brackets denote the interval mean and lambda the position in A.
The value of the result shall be 1.01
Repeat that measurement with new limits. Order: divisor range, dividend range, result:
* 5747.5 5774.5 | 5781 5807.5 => 0.97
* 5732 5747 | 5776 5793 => 1.05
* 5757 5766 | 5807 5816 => 1.00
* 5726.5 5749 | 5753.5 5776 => 1.04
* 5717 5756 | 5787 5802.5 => 1.03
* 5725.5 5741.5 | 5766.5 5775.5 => 1.03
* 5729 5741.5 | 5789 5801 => 1.04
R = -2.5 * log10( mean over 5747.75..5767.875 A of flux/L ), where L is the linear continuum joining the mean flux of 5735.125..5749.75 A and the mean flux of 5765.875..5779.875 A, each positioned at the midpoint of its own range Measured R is -0.060 mag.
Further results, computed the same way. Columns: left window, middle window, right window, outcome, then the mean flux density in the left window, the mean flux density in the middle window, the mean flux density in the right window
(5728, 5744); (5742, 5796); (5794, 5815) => -0.03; 8.24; 8.45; 8.2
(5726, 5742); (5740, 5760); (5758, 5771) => -0.01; 8.28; 8.44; 8.52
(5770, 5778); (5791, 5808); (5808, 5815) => 0.04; 8.32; 8.15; 8.5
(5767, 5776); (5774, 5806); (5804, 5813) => 0.01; 8.42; 8.21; 8.19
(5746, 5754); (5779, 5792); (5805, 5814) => 0.01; 8.62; 8.36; 8.28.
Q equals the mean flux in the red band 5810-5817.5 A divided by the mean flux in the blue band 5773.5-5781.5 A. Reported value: 1.1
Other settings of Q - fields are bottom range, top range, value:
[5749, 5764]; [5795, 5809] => 0.93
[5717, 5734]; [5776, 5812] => 0.97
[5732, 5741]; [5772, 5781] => 1.03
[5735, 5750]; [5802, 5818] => 1.04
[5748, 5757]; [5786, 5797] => 0.97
